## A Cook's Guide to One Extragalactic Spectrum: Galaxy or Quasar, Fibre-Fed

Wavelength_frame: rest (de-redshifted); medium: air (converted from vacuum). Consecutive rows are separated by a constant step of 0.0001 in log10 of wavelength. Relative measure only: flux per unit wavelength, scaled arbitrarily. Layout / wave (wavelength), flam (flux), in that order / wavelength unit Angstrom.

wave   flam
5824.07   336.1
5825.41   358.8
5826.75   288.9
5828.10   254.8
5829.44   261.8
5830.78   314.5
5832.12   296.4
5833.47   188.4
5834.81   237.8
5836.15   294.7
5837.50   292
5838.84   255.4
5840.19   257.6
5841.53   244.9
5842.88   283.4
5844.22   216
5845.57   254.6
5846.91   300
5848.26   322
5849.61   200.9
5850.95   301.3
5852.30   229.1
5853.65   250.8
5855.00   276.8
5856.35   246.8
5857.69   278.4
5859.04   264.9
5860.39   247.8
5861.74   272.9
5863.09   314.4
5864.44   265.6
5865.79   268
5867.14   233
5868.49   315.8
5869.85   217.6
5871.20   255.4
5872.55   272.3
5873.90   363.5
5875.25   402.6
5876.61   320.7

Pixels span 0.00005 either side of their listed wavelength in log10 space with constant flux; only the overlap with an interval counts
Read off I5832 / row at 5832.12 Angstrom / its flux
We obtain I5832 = 296.4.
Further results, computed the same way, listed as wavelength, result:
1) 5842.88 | 283.4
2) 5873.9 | 363.5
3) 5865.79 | 268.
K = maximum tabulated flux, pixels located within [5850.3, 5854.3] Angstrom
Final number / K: 301.3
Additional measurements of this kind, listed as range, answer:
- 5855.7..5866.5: 314.4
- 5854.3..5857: 276.8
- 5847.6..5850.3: 322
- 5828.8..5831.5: 314.5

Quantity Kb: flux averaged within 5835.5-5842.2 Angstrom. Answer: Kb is 269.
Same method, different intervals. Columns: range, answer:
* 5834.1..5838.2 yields 274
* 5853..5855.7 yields 263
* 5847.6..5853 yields 263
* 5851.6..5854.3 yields 240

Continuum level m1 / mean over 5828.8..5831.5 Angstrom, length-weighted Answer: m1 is 289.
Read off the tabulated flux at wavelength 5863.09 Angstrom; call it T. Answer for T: 314.4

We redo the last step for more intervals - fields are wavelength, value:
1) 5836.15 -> 294.7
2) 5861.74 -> 272.9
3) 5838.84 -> 255.4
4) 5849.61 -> 200.9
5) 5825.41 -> 358.8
